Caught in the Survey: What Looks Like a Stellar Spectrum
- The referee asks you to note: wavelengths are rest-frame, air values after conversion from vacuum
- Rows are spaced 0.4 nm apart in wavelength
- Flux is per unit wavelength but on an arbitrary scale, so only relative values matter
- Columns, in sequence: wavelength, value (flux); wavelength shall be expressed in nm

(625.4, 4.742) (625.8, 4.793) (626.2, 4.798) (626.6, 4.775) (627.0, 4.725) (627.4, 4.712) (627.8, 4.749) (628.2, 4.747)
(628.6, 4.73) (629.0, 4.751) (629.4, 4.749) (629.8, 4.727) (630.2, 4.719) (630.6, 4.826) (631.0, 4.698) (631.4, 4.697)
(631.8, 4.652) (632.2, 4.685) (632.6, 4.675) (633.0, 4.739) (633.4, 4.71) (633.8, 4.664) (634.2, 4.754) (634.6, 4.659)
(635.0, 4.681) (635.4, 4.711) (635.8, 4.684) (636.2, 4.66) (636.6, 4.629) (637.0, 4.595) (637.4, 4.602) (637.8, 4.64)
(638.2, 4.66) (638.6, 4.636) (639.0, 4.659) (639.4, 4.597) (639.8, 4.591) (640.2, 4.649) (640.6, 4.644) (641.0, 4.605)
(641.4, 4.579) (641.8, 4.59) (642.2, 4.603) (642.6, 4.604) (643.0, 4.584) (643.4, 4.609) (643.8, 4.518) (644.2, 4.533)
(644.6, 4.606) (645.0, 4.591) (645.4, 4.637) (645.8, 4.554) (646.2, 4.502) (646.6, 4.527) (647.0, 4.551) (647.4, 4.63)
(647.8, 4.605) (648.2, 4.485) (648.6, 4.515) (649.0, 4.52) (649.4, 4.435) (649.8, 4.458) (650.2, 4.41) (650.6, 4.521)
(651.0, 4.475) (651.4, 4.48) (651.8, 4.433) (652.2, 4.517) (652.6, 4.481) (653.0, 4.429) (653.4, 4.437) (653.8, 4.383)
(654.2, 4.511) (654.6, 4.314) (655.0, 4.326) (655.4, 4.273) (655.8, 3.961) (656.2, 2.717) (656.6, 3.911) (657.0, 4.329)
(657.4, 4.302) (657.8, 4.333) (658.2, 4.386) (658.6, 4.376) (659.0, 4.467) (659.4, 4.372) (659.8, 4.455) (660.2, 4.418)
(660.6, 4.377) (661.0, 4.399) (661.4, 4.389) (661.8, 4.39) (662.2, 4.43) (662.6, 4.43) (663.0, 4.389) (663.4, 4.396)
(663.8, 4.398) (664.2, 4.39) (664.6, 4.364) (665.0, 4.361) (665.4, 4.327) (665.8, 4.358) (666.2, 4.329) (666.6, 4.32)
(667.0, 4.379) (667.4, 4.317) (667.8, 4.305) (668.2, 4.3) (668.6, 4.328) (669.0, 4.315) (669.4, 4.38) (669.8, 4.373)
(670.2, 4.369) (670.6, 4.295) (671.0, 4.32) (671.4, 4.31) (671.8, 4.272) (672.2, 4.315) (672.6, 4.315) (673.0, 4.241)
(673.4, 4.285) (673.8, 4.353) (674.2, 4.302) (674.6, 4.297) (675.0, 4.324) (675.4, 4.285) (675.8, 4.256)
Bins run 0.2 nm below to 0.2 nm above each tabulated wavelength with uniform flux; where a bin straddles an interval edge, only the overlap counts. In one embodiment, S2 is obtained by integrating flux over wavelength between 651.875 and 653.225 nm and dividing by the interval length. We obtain 4.47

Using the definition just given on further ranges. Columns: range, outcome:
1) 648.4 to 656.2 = 4.37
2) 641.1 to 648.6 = 4.57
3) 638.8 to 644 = 4.6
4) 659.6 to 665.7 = 4.39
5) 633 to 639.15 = 4.67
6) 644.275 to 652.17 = 4.52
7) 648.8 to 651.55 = 4.47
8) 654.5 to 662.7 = 4.25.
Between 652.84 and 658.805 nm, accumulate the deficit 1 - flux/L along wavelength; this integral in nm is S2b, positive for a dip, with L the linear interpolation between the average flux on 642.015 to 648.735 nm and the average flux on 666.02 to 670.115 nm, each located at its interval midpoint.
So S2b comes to 0.35 nm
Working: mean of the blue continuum 4.57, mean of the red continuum 4.34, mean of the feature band 4.2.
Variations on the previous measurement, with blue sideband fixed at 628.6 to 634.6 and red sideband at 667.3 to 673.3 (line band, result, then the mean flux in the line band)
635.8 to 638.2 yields 0.01 nm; 4.63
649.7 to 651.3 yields 0.02 nm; 4.47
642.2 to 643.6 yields 0.00 nm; 4.6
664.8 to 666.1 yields 0.01 nm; 4.35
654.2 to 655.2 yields 0.03 nm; 4.36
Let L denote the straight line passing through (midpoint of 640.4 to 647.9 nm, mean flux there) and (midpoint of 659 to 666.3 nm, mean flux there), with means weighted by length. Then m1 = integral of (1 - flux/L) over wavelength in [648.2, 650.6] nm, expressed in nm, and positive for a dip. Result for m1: 0.03 nm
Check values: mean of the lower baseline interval 4.58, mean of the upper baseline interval 4.39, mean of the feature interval 4.47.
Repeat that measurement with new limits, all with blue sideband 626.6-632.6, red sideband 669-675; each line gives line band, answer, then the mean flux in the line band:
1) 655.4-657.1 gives 0.270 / 3.76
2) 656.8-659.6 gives 0.052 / 4.37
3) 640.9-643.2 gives 0.006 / 4.59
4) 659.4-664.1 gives 0.012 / 4.4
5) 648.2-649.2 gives 0.007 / 4.51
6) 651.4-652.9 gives 0.011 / 4.47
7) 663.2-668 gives 0.027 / 4.35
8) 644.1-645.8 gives -0.005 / 4.59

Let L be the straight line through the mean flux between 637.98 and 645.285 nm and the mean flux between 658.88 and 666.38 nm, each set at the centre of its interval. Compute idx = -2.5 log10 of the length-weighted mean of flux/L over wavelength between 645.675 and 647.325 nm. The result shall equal 0.003 mag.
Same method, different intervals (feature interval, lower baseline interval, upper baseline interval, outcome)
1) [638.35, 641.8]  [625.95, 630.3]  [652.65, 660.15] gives -0.020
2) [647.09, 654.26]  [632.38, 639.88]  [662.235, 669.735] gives 0.007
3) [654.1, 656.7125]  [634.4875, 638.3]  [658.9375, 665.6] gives 0.123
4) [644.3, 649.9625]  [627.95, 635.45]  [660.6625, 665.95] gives 0.002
